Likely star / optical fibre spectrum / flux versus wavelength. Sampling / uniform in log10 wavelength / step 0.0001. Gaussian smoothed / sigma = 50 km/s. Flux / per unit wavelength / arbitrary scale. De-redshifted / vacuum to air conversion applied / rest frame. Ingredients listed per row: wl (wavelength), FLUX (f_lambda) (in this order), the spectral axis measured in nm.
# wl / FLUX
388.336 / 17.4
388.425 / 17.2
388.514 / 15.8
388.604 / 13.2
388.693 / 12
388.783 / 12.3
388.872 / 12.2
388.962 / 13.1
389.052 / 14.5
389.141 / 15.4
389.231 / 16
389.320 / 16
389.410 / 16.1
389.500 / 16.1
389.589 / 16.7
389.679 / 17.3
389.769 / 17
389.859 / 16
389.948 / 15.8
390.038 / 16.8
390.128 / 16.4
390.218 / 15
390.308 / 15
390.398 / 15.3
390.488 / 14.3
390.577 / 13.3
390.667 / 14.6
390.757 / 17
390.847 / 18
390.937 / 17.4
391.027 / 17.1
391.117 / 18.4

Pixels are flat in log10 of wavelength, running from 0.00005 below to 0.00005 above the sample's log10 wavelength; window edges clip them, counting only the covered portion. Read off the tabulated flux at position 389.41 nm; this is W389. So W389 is 16.1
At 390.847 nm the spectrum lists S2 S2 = 18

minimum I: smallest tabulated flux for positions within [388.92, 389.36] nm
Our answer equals 13.1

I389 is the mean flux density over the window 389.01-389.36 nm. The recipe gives 15.5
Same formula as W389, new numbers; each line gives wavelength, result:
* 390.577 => 13.3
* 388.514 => 15.8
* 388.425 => 17.2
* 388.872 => 12.2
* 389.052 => 14.5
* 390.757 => 17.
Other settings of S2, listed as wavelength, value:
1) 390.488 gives 14.3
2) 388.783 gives 12.3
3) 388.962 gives 13.1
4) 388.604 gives 13.2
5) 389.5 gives 16.1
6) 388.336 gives 17.4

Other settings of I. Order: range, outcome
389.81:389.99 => 15.8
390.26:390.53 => 14.3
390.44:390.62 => 13.3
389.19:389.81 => 16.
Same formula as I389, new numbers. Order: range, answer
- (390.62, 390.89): 16.5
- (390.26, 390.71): 14.5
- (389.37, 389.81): 16.6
